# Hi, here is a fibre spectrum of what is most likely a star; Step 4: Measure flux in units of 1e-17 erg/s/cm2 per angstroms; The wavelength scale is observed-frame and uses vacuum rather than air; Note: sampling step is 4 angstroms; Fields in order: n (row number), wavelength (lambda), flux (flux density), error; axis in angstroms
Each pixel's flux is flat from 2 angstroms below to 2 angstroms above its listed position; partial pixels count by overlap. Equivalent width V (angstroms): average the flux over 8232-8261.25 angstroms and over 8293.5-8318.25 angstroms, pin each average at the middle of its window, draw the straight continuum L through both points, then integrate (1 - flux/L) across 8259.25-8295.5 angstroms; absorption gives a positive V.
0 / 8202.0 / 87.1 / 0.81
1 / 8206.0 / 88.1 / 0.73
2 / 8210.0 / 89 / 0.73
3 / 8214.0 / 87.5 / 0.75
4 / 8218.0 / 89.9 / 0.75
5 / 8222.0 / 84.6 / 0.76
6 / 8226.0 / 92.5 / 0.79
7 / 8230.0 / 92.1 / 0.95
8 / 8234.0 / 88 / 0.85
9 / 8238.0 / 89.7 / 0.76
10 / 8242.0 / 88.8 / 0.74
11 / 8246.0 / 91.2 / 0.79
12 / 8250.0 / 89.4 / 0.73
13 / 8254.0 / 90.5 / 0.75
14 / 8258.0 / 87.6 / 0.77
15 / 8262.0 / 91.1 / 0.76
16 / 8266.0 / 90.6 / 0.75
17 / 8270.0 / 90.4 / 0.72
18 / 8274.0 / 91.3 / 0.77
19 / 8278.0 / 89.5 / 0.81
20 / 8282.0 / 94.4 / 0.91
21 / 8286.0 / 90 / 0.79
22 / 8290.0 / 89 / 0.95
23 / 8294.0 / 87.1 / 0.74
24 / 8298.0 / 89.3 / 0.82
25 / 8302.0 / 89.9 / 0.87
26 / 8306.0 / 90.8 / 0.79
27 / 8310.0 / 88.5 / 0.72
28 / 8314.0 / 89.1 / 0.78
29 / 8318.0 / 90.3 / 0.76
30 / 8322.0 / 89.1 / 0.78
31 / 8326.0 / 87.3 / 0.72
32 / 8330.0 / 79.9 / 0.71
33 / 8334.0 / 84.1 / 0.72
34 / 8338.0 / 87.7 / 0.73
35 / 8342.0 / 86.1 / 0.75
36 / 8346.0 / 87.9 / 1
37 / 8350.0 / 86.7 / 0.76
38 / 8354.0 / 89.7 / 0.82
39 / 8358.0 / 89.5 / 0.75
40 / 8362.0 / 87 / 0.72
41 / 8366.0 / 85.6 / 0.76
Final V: -0.40 angstroms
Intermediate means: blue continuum 89.4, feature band 90.4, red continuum 89.3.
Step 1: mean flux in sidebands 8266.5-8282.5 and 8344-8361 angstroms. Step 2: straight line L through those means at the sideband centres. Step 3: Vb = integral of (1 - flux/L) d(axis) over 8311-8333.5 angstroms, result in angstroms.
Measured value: 0.6 angstroms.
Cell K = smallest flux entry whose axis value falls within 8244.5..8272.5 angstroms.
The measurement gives 87.6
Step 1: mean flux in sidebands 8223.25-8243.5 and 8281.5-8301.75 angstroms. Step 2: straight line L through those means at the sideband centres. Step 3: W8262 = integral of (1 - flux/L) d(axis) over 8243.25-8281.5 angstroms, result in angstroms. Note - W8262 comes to -0.2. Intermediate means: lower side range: 90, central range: 90.3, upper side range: 89.6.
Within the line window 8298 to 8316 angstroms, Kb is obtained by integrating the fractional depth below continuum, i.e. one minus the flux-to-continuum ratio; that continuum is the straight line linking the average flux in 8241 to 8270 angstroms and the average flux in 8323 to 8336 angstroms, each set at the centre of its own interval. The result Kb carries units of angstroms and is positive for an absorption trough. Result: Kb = -0.8 angstroms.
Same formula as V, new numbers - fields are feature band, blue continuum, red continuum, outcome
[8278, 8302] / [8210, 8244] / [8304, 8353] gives -0.52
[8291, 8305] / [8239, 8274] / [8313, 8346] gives -0.13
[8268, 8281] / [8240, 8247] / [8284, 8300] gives -0.22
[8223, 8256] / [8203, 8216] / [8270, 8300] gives -0.44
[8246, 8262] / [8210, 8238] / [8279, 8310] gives -0.03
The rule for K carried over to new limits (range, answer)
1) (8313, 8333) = 79.9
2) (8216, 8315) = 84.6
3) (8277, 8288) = 89.5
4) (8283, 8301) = 87.1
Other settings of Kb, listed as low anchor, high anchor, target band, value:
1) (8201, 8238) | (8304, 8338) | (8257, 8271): -0.3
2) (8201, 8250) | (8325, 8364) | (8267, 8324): -1.5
